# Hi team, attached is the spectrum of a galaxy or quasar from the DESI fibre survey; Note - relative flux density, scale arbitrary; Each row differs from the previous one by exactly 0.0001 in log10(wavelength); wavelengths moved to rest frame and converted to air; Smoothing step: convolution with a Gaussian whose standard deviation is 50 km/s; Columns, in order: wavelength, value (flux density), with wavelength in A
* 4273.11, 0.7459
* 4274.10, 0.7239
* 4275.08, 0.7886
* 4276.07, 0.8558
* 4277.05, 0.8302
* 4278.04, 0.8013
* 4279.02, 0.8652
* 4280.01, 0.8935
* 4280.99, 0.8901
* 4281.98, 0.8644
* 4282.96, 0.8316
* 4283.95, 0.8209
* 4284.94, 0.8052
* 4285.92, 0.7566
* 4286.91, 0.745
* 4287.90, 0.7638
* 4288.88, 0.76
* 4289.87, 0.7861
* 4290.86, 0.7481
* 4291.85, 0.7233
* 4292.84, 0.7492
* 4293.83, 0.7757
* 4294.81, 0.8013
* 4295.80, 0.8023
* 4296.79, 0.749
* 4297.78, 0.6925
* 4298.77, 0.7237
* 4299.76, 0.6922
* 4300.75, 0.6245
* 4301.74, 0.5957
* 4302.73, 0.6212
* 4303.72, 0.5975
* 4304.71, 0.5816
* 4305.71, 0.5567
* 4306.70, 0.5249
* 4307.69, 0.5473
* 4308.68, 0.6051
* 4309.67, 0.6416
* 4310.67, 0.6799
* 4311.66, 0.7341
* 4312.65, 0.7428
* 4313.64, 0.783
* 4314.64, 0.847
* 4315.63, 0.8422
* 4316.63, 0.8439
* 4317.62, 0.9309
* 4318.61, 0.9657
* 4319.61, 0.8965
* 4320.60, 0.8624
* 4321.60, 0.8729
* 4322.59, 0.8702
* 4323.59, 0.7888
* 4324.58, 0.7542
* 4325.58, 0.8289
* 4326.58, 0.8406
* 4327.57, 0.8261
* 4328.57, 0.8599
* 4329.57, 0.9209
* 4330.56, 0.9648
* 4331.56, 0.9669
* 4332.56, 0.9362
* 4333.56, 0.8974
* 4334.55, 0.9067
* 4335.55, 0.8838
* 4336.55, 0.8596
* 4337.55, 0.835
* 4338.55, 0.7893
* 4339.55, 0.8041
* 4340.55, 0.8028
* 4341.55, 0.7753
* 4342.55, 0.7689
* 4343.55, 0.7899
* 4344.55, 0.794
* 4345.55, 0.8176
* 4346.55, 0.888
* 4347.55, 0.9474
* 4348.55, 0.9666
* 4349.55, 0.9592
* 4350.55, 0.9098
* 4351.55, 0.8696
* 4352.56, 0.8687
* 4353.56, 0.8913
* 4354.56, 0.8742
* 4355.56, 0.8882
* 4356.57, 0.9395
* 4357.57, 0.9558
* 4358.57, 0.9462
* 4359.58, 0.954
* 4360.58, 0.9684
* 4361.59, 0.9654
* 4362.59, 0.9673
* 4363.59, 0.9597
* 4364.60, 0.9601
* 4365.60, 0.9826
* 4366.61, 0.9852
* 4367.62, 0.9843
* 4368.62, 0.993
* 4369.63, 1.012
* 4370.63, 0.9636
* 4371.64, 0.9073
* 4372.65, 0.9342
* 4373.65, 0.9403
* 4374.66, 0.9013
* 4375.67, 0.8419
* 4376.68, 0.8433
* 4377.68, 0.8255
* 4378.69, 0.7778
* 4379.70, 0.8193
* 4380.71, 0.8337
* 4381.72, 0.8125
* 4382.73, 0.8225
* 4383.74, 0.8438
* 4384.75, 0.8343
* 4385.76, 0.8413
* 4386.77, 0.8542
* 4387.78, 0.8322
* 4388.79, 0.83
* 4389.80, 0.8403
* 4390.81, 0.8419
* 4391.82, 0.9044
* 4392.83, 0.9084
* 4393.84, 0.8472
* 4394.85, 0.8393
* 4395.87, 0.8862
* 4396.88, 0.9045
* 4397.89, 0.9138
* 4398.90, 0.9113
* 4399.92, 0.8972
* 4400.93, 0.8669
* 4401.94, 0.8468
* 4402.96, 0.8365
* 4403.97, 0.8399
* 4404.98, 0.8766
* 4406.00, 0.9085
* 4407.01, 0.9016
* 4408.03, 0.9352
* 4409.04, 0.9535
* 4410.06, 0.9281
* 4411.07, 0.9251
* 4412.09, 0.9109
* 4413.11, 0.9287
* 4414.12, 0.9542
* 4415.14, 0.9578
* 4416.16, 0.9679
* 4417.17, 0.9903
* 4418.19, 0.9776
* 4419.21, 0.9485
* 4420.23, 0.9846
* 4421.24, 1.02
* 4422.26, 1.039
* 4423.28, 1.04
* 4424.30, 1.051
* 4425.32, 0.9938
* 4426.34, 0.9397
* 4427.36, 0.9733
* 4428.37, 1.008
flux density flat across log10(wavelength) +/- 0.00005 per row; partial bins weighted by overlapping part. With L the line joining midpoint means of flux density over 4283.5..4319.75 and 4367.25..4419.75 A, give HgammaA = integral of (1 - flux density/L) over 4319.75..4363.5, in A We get -4.3 A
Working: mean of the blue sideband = 0.73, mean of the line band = 0.88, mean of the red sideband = 0.892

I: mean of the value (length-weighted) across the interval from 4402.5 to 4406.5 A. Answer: 0.866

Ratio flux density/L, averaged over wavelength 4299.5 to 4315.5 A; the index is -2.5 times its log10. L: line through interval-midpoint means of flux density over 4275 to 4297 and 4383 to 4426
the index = 0.251 mag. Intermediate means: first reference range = 0.801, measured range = 0.652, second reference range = 0.912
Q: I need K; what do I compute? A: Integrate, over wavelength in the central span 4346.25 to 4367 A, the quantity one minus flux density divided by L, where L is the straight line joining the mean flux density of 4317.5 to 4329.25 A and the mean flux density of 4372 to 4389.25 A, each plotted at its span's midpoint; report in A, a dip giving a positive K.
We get -2.07 A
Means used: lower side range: 0.856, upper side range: 0.847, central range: 0.936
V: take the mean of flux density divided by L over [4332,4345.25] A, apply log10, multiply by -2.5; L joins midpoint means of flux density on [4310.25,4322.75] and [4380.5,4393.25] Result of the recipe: 0.01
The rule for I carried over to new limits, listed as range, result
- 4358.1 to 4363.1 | 0.961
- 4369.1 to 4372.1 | 0.962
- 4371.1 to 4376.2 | 0.904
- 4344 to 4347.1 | 0.835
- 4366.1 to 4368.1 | 0.98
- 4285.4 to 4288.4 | 0.758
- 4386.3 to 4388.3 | 0.843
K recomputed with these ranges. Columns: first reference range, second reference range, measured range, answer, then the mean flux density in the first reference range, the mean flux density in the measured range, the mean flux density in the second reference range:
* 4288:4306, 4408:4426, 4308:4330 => -1.8 A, 0.702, 0.813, 0.973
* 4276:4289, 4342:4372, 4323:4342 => 0.7 A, 0.821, 0.855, 0.923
